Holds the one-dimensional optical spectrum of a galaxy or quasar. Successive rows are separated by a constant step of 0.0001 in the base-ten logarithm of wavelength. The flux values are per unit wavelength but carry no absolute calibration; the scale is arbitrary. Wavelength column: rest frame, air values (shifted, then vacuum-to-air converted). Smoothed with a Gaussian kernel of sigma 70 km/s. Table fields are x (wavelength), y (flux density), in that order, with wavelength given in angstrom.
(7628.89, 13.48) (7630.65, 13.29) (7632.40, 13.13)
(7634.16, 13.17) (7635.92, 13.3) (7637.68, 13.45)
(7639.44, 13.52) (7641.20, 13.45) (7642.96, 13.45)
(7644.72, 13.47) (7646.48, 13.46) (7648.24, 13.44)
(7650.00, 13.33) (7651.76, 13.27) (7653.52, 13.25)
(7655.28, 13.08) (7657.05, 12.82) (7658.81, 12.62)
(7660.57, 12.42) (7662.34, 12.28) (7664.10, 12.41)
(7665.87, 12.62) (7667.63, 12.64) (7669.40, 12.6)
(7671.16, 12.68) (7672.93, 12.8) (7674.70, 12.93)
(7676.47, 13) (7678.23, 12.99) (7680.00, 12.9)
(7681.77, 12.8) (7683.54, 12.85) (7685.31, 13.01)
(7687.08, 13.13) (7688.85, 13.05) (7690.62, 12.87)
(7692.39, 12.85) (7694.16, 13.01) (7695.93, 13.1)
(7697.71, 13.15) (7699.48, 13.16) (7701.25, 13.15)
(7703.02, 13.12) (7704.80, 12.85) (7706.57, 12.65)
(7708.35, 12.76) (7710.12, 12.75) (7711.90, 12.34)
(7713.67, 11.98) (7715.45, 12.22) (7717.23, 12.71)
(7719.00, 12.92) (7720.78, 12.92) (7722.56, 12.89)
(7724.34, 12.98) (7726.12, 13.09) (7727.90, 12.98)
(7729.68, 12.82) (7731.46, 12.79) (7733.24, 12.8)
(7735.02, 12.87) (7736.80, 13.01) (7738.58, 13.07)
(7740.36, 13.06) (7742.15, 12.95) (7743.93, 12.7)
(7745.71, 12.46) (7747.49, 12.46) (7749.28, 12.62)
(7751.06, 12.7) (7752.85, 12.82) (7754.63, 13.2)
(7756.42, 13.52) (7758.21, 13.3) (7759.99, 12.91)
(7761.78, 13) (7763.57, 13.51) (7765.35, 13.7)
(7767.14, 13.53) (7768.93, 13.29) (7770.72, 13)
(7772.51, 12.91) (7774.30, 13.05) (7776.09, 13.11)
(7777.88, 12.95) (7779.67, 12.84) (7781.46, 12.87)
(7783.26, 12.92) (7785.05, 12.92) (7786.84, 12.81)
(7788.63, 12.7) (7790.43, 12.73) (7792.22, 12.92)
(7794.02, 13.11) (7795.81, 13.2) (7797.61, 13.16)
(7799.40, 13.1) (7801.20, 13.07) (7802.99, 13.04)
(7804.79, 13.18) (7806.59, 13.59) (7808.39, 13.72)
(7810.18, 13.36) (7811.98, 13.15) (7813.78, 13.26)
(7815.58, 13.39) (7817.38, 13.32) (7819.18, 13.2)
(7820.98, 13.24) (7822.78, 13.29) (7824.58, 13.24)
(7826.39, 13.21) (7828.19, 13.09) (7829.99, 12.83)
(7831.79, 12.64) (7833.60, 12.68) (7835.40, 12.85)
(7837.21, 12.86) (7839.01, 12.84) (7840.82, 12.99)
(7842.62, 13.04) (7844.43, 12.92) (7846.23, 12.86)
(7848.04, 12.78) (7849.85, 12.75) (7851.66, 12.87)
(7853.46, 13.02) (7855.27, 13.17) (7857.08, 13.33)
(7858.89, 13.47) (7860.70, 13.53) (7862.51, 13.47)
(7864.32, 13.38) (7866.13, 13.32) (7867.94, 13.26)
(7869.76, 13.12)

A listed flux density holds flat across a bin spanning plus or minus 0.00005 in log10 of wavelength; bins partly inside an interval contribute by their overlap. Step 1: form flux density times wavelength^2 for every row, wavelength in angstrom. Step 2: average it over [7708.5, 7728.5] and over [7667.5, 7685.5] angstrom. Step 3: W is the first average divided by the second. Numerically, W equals 1.00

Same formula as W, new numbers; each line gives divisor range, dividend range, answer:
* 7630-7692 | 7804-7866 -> 1.06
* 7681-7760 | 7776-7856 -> 1.04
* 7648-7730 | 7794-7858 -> 1.06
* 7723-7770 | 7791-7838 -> 1.03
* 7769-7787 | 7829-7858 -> 1.01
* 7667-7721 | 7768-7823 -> 1.05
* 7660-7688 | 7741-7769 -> 1.04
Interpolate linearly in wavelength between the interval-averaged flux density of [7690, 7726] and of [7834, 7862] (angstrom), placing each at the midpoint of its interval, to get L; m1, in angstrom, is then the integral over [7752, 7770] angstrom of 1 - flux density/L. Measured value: -0.5 angstrom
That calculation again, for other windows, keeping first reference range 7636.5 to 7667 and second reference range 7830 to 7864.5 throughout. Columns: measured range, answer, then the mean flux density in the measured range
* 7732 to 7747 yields 0.23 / 12.9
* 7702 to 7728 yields 0.63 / 12.7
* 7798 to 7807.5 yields -0.12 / 13.2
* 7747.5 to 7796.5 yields 0.02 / 13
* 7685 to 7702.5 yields 0.02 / 13.1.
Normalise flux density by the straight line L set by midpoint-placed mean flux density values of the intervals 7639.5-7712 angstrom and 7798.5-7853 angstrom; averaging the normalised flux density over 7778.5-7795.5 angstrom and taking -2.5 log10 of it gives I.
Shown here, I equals 0.01 mag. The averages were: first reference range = 13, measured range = 12.9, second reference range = 13.1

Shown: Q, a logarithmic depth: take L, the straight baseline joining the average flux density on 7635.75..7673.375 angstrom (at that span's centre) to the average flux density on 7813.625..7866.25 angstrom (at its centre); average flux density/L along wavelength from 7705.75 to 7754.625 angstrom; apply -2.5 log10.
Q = 0.024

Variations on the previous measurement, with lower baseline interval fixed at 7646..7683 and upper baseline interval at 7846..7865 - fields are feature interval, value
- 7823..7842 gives 0.02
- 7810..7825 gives -0.01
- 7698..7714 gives 0.01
